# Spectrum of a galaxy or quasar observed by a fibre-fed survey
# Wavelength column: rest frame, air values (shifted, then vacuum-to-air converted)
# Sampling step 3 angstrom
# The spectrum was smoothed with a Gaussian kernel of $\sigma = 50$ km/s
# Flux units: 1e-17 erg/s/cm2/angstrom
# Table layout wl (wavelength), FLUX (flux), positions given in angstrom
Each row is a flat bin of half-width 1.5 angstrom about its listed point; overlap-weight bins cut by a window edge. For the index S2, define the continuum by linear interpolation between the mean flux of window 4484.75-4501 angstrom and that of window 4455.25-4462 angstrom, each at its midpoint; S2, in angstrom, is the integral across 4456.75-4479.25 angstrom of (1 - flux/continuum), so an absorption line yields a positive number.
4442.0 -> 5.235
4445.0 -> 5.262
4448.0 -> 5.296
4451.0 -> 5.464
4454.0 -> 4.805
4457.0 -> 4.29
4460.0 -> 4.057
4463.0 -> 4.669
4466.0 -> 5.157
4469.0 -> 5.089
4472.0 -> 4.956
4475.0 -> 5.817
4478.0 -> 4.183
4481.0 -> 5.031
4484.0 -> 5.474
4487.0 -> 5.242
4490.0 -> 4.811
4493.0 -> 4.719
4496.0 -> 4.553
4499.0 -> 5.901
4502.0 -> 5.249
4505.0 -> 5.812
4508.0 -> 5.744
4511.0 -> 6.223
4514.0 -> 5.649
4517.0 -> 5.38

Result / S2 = -1.7 angstrom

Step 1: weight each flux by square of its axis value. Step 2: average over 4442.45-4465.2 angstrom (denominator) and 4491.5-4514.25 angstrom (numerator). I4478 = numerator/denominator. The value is 1.15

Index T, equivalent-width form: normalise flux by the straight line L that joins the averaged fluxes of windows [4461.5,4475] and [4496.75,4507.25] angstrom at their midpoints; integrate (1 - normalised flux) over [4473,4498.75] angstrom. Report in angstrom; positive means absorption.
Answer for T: 1.5 angstrom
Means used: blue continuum 5.06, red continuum 5.58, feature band 5.02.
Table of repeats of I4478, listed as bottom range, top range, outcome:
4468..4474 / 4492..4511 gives 1.08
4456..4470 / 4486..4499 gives 1.08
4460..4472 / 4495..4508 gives 1.14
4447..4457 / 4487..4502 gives 1.02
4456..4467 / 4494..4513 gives 1.25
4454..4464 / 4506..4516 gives 1.36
